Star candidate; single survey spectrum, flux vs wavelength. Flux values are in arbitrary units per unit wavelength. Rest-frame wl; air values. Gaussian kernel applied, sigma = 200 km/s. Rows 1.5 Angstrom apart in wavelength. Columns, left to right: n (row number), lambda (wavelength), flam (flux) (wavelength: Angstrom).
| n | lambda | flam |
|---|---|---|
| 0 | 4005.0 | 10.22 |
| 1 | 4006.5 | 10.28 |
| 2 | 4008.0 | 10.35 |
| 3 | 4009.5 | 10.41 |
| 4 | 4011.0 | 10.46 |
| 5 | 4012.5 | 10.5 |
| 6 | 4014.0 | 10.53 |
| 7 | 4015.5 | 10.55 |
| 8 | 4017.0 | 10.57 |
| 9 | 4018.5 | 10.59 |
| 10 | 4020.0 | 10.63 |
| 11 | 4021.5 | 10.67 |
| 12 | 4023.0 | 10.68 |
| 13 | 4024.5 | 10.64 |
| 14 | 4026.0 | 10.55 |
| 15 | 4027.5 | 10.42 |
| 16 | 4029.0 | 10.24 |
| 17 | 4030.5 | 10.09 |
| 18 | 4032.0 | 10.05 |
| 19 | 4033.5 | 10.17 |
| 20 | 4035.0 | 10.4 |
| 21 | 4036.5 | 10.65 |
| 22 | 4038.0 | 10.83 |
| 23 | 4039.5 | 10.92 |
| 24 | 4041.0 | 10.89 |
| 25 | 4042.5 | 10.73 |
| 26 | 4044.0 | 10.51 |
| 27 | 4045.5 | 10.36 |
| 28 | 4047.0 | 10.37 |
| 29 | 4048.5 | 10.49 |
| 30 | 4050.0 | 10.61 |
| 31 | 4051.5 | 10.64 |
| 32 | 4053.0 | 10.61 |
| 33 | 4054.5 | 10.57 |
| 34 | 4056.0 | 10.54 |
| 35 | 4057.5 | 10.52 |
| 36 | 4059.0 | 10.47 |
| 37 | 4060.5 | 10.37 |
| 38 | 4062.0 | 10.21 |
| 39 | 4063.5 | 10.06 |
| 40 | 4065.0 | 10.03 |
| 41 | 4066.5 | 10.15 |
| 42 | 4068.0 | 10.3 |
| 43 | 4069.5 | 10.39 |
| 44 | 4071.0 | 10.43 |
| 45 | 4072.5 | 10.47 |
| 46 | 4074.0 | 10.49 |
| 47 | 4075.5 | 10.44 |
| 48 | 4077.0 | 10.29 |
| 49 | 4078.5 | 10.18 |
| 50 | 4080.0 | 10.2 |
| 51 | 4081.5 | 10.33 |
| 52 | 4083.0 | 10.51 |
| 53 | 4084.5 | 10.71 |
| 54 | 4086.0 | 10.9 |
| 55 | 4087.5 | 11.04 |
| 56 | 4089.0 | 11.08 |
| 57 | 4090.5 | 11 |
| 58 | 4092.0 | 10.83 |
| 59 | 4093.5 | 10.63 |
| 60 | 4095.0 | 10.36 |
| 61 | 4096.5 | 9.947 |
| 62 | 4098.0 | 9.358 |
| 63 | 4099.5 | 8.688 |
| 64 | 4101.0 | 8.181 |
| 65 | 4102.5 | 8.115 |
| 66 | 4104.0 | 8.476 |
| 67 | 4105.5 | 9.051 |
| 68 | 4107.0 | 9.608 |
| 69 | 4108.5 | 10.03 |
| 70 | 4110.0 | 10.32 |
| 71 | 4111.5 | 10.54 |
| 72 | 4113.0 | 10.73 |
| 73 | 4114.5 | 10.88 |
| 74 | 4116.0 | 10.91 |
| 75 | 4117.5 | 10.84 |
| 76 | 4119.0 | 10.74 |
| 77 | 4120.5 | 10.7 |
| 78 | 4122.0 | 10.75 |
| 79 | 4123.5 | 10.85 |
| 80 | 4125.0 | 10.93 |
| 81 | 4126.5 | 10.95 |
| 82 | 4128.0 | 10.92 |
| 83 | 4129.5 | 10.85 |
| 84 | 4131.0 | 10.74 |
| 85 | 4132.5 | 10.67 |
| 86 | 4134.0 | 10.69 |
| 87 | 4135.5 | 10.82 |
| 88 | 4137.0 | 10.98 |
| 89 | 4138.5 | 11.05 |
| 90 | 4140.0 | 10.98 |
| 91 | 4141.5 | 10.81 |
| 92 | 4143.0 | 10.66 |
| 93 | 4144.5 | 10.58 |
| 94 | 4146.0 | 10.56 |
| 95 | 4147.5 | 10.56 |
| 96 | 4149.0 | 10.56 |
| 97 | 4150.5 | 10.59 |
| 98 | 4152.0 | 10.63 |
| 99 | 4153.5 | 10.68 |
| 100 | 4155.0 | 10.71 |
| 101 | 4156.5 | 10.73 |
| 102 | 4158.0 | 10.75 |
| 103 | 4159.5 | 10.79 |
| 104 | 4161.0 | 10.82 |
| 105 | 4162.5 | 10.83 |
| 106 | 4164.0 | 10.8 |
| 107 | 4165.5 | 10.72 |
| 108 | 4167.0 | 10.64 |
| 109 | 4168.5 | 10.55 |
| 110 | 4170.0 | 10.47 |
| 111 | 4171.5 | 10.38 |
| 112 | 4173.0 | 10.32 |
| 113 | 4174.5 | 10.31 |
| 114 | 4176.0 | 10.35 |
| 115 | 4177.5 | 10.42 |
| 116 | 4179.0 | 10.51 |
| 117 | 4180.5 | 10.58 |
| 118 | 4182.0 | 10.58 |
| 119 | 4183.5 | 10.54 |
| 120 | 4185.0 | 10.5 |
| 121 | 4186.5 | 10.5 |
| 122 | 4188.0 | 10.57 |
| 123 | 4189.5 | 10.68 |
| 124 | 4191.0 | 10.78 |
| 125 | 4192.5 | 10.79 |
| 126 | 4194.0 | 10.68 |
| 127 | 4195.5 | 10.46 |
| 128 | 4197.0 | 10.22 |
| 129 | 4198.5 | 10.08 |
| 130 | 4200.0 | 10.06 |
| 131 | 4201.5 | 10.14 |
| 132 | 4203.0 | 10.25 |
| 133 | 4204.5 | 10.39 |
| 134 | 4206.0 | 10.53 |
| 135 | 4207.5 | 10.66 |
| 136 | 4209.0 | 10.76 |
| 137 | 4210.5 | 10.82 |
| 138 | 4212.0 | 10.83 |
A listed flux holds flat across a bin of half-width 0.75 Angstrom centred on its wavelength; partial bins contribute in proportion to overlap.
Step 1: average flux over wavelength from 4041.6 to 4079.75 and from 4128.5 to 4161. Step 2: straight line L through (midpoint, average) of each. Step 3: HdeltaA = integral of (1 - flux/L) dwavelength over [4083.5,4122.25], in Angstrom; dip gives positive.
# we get 1.50 Angstrom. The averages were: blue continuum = 10.4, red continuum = 10.7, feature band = 10.2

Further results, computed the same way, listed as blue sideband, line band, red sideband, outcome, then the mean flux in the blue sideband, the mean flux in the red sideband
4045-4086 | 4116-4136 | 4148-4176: -0.5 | 10.4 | 10.6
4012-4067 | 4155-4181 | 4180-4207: -0.3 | 10.5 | 10.5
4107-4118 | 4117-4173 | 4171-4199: -1.2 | 10.5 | 10.5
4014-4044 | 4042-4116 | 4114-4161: 2.8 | 10.5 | 10.8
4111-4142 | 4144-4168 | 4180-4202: 0.0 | 10.8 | 10.5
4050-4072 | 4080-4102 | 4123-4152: 0.6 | 10.4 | 10.8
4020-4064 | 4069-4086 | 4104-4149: 0.2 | 10.5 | 10.6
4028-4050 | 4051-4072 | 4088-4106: -0.4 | 10.5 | 9.67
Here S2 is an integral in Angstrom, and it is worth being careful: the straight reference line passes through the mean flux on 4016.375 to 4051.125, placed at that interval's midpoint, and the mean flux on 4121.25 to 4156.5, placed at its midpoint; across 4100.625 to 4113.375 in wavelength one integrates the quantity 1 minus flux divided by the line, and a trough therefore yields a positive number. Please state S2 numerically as 1.5 Angstrom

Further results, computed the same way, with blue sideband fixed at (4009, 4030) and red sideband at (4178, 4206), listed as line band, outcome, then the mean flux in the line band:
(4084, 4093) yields -0.4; 10.9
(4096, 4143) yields 0.8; 10.3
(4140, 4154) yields -0.2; 10.6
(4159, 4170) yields -0.3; 10.7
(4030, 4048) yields 0.0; 10.5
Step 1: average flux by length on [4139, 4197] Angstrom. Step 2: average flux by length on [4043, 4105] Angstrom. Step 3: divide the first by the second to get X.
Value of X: 1.04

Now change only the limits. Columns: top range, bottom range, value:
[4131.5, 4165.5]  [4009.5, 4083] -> 1.03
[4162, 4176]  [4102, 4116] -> 1.07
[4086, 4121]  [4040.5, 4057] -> 0.96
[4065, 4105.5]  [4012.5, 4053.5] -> 0.96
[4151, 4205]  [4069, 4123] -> 1.03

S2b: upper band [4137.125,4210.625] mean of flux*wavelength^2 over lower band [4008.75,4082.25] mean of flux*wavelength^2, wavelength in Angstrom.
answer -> 1.08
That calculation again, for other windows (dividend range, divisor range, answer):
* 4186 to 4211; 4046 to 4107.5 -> 1.09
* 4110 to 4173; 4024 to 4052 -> 1.07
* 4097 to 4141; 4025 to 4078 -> 1.02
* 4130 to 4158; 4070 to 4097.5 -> 1.05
